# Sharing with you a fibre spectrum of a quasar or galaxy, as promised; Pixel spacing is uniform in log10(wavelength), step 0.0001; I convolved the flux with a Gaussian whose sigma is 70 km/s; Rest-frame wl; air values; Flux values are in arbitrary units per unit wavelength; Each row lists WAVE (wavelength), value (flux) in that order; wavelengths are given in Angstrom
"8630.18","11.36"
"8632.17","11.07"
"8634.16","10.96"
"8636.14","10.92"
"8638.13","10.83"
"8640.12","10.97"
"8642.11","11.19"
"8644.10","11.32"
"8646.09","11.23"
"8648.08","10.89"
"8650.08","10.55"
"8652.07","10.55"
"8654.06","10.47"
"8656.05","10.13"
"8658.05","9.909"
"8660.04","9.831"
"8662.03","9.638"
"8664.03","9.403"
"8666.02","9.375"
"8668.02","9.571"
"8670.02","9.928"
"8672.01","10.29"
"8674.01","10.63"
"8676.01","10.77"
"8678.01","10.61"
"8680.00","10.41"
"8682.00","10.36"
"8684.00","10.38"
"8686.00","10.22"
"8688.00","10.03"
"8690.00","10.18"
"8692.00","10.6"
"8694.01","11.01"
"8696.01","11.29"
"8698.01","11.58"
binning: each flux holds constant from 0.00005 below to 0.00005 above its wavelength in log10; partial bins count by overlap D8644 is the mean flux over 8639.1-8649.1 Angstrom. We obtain 11.1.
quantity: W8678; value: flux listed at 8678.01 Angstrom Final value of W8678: 10.61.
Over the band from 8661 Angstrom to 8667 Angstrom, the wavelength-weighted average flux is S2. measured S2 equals 9.48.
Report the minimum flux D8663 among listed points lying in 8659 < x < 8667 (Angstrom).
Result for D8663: 9.375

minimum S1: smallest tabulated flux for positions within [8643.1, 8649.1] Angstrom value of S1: 10.89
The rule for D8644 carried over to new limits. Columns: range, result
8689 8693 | 10.4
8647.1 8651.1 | 10.7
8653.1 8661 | 10.1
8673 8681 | 10.6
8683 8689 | 10.2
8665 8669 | 9.47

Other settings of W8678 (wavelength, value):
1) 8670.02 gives 9.928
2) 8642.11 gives 11.19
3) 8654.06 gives 10.47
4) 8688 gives 10.03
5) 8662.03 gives 9.638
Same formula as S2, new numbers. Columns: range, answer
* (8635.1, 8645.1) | 11.1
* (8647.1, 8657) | 10.5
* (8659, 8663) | 9.76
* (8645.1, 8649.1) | 11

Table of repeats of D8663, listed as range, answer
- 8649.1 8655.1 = 10.47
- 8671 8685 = 10.29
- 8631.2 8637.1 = 10.92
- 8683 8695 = 10.03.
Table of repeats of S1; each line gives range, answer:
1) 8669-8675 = 9.928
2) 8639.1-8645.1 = 10.97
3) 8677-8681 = 10.41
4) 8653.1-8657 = 10.13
